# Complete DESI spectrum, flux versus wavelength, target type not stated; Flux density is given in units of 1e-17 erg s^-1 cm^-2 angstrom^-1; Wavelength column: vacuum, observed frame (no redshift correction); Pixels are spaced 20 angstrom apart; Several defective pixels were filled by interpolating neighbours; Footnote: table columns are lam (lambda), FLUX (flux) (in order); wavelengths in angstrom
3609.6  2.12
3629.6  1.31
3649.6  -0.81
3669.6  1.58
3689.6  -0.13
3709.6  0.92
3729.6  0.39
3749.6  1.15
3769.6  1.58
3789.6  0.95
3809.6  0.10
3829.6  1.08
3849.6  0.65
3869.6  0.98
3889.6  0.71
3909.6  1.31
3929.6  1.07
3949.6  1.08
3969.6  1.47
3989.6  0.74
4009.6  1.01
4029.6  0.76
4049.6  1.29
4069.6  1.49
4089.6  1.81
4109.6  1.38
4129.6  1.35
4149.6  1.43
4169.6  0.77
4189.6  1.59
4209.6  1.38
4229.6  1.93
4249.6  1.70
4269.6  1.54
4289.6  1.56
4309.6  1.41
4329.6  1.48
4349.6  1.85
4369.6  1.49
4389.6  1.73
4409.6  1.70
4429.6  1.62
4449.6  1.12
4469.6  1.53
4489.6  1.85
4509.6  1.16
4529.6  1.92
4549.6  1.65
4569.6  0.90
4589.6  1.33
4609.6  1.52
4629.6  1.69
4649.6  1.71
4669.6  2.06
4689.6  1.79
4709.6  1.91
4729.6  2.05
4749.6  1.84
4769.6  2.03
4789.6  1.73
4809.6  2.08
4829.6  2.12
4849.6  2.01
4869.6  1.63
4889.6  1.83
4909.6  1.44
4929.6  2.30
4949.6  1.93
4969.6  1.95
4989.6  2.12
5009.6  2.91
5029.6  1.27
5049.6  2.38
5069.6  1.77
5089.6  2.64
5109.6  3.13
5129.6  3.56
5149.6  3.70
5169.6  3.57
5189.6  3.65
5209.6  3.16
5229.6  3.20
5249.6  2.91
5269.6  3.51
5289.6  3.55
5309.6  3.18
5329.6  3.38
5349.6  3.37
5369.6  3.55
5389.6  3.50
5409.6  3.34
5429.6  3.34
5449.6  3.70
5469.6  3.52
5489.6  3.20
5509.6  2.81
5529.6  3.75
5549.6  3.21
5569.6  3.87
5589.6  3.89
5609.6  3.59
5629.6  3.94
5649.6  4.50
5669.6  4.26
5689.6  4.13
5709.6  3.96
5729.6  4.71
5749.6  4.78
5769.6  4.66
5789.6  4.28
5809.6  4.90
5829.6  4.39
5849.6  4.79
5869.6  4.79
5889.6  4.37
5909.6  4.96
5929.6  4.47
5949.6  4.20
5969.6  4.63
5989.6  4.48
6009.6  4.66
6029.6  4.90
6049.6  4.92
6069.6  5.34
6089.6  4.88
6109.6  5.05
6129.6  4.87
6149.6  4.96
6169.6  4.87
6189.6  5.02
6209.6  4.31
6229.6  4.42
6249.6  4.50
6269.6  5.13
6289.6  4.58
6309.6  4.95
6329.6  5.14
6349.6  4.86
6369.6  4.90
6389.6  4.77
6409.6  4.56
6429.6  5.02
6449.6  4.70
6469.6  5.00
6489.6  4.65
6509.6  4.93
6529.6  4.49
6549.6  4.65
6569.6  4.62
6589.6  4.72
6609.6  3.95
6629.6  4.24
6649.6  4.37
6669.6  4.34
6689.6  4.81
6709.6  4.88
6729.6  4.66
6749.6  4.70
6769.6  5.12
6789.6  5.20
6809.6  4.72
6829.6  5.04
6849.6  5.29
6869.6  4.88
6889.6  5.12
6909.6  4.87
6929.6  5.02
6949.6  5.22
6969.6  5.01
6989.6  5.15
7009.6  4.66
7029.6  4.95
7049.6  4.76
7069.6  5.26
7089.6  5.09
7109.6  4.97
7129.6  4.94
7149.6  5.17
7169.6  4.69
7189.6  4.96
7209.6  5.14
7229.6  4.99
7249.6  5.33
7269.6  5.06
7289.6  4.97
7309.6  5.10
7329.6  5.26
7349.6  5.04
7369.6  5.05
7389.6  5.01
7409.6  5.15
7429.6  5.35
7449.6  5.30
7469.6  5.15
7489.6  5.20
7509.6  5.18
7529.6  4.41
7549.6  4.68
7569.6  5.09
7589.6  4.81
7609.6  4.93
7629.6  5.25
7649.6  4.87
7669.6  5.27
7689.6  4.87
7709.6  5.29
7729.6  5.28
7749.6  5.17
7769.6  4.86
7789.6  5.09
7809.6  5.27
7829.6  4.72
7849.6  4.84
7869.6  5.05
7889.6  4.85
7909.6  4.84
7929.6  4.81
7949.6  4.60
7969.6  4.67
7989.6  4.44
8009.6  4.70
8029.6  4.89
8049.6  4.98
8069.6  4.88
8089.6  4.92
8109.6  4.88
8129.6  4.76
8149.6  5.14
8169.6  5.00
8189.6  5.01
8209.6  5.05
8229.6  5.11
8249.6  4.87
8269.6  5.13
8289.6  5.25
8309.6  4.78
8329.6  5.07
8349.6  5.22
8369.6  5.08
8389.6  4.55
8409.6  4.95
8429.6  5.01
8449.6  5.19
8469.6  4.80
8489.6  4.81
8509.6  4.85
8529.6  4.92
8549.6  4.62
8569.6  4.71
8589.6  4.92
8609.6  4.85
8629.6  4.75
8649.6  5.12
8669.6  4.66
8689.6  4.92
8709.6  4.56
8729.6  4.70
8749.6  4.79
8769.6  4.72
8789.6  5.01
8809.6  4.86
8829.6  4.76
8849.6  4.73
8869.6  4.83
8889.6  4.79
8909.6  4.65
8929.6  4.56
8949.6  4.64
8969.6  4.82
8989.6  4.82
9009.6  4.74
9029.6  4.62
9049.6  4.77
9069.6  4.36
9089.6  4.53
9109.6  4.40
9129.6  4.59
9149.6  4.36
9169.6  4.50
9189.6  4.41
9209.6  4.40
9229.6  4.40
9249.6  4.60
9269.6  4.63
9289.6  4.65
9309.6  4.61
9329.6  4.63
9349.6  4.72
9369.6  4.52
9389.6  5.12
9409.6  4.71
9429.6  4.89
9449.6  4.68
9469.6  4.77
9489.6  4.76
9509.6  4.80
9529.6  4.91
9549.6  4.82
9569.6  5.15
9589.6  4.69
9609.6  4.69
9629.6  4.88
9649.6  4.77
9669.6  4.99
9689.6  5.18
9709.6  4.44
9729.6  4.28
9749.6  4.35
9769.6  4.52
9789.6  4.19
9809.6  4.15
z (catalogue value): 0.28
